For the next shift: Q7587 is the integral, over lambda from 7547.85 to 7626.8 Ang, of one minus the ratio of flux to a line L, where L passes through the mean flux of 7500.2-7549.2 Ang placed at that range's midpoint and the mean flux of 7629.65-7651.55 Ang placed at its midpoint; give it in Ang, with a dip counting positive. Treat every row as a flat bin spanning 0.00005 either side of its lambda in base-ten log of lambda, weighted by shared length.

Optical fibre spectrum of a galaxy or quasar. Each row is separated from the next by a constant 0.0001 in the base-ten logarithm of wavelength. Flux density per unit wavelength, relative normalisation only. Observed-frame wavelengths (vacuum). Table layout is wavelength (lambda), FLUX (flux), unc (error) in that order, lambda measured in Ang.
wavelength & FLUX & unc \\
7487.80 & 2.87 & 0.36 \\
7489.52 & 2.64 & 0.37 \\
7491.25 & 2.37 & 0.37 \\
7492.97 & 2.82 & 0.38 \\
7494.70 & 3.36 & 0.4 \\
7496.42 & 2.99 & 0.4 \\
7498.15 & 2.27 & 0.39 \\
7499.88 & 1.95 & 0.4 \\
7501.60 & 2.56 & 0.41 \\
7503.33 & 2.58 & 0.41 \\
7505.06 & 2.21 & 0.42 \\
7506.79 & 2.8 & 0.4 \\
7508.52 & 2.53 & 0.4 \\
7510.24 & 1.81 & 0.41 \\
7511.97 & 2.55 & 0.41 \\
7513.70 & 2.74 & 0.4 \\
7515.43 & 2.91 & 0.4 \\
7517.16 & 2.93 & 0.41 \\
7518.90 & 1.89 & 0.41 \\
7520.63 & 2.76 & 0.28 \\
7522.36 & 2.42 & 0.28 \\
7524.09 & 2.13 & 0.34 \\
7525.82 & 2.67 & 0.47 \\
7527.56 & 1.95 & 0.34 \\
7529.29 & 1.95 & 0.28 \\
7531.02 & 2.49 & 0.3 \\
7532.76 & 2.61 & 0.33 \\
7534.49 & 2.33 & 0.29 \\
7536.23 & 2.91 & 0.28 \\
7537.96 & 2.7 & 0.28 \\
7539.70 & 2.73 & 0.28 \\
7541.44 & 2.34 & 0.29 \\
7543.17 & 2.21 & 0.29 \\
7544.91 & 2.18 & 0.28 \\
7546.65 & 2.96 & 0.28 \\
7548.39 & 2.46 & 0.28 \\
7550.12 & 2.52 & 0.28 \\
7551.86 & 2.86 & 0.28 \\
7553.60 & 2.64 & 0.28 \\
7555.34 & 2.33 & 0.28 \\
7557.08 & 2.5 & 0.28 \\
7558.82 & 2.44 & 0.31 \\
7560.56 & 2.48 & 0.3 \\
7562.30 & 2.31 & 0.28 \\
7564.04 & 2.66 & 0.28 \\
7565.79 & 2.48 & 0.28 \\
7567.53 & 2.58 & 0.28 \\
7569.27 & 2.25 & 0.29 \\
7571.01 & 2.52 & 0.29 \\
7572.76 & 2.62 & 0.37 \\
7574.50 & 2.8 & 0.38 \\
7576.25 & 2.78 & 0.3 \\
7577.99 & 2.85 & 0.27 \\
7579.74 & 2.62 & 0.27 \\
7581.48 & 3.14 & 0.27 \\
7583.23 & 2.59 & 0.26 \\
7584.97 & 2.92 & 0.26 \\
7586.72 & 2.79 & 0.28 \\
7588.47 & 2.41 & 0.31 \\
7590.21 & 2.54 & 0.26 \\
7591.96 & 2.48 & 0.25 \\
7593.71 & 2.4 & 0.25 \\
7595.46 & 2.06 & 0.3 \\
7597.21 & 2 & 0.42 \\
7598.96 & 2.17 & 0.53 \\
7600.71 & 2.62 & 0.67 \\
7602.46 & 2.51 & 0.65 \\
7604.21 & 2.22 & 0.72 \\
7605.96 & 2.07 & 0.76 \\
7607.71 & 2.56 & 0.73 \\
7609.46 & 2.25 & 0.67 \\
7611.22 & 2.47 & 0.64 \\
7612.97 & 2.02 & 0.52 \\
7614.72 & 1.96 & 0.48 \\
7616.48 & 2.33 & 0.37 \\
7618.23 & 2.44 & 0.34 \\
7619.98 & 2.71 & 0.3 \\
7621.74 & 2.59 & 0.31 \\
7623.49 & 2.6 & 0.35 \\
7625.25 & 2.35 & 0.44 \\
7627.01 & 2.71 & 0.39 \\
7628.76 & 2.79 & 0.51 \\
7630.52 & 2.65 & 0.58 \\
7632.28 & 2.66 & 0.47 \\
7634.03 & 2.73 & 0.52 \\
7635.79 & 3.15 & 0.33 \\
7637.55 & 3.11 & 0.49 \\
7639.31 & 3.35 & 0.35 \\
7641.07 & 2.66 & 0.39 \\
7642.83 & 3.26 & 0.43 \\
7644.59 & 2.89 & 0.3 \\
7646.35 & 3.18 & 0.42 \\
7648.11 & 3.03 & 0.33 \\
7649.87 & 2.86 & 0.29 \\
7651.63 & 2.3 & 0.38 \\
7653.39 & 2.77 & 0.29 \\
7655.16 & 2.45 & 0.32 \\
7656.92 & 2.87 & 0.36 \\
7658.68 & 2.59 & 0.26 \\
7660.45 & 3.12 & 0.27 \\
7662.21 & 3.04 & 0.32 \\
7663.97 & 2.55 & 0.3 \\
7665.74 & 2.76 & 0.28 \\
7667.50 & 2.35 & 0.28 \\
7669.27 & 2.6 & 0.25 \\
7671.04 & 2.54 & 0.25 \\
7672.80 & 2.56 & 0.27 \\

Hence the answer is 6.63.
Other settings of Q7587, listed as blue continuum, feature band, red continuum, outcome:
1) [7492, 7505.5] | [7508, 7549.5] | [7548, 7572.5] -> 1.5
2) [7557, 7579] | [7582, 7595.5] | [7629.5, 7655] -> 0.4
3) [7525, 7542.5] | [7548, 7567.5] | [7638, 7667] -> 0.2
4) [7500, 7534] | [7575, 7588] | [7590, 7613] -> -2.5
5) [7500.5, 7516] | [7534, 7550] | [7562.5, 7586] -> 0.3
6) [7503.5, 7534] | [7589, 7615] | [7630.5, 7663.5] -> 4.1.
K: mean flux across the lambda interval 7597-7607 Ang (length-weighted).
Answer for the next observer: 2.29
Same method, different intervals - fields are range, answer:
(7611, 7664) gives 2.72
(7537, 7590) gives 2.59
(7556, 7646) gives 2.57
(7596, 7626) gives 2.34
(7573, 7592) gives 2.73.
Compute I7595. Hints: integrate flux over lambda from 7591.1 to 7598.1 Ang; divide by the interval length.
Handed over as 2.23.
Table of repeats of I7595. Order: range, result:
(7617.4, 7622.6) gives 2.58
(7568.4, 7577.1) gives 2.59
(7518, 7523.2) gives 2.36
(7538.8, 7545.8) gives 2.37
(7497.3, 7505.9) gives 2.31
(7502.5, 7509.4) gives 2.53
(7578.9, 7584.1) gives 2.79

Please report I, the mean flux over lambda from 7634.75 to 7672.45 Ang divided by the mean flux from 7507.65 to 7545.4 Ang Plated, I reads 1.16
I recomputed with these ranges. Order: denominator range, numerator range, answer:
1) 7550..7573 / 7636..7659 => 1.15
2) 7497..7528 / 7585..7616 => 0.96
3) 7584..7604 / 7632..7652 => 1.21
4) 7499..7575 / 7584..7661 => 1.05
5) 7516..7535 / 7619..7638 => 1.14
